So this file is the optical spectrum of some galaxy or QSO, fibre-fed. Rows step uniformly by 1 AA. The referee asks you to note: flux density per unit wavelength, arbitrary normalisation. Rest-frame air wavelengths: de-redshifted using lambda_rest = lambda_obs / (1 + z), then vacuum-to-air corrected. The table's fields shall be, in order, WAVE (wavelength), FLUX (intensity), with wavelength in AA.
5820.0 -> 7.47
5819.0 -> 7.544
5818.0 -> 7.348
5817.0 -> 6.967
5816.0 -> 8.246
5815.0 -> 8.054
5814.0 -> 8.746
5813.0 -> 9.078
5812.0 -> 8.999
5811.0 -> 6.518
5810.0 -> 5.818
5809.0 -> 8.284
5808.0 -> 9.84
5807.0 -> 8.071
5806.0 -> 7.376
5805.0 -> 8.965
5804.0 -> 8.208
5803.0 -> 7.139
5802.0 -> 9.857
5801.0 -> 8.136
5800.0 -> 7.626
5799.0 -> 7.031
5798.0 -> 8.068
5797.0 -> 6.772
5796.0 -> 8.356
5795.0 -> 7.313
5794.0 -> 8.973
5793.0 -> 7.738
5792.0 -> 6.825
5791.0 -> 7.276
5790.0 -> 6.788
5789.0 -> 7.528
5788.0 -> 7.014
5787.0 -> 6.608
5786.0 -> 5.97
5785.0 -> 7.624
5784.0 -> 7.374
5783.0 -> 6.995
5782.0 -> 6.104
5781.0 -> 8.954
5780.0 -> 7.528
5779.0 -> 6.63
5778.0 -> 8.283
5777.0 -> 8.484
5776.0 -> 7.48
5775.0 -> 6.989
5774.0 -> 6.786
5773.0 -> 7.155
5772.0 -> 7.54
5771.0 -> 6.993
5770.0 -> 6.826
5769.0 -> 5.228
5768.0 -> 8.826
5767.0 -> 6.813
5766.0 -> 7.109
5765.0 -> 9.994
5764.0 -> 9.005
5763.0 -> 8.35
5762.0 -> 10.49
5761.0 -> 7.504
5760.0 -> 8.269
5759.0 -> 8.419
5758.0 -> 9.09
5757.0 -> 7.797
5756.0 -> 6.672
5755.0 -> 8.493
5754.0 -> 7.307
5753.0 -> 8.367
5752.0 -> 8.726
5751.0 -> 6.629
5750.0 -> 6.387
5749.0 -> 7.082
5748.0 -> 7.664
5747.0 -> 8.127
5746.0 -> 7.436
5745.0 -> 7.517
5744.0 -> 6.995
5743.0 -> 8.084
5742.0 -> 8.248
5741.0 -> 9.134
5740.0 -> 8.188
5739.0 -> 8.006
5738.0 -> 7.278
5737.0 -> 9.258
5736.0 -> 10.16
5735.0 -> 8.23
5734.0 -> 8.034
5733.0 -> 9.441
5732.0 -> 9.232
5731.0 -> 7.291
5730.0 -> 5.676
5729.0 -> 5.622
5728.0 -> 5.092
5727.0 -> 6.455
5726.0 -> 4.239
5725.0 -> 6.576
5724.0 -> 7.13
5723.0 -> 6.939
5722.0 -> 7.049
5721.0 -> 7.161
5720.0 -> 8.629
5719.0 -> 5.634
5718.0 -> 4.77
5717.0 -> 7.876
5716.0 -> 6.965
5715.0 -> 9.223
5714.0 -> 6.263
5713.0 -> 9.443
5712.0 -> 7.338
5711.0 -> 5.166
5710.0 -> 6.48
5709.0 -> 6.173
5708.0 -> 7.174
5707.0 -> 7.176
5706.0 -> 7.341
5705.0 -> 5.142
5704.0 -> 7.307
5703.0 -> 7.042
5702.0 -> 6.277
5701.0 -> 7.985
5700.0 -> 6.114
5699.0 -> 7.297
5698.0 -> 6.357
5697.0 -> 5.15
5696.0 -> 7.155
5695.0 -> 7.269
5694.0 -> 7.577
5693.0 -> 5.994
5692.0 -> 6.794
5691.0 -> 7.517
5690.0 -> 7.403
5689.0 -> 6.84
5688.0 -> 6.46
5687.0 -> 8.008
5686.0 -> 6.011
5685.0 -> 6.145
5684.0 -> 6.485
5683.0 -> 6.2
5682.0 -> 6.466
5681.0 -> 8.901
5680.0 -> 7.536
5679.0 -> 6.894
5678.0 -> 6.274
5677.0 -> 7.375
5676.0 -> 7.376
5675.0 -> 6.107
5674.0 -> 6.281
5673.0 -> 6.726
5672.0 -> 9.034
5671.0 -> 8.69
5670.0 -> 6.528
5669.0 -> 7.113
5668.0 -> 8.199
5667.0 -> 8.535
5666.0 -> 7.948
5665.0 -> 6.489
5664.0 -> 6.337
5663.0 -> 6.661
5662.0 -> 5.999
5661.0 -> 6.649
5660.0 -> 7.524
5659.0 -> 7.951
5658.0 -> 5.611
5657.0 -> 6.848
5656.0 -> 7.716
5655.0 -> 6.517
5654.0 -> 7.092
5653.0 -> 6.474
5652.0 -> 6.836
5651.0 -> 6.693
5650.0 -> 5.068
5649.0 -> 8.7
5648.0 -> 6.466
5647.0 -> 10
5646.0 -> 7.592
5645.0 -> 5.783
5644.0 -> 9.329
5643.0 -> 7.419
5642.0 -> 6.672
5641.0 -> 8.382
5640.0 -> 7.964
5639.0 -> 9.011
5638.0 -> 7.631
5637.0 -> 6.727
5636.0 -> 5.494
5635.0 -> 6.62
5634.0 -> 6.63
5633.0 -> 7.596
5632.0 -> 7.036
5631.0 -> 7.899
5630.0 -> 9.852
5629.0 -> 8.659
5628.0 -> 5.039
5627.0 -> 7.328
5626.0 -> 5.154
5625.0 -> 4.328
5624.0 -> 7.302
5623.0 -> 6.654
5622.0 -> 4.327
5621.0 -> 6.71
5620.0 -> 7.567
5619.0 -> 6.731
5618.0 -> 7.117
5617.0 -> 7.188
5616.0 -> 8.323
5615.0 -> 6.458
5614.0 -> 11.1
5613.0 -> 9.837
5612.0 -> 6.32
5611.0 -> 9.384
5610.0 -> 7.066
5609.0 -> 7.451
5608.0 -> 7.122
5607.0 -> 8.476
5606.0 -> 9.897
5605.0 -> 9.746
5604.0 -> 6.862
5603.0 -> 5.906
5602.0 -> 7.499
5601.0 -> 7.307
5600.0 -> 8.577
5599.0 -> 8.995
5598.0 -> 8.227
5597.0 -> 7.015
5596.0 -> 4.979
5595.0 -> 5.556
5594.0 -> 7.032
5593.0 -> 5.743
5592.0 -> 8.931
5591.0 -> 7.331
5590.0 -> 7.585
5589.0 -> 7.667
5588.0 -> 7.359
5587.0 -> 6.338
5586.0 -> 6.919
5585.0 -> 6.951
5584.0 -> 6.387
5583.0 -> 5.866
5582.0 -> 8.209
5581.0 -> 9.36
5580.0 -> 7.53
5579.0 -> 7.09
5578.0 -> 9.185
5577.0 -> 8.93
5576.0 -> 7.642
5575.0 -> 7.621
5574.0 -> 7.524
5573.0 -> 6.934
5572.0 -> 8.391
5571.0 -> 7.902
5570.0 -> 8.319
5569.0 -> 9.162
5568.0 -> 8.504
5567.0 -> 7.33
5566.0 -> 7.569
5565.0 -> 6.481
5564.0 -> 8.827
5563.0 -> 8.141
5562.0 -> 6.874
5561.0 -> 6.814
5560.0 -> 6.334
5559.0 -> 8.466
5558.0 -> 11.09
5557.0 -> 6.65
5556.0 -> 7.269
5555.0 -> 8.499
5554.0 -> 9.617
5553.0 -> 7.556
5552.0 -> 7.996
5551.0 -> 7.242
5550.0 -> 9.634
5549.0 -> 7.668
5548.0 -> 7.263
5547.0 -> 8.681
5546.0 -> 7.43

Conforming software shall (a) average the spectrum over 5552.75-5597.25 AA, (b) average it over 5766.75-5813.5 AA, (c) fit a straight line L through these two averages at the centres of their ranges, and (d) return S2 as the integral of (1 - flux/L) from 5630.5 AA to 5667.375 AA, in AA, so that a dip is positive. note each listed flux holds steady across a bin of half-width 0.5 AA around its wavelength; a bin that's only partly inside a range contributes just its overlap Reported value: 1.9 AA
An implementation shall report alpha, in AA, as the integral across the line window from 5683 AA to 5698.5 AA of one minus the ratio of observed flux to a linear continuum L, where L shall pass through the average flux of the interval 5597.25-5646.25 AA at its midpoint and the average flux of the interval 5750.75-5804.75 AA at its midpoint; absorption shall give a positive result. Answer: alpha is 1.7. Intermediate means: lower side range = 7.47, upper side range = 7.68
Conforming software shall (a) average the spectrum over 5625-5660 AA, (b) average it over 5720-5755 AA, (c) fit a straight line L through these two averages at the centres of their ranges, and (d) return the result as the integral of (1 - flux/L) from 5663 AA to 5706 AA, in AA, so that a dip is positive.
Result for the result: 2.1 AA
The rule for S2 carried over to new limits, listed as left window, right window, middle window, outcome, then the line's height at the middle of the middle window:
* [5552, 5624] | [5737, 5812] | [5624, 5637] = 1.4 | 7.65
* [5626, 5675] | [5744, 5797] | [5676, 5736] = 3.7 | 7.4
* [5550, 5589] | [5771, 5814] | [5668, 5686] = 1.5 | 7.71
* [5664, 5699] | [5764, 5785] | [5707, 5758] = -0.9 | 7.27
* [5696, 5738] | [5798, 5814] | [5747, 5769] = -1.4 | 7.51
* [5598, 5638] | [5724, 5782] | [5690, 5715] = 2.3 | 7.57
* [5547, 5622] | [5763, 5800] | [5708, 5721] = 0.9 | 7.52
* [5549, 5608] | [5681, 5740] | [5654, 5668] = 0.5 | 7.28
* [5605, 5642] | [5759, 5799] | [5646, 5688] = 2.1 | 7.46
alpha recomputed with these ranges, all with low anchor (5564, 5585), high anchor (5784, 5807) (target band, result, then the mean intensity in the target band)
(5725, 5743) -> 0.1 AA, 7.61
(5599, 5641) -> 1.7 AA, 7.44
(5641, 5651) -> 0.4 AA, 7.46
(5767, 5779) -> 0.5 AA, 7.28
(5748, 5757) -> 0.2 AA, 7.49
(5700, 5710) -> 1.2 AA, 6.79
